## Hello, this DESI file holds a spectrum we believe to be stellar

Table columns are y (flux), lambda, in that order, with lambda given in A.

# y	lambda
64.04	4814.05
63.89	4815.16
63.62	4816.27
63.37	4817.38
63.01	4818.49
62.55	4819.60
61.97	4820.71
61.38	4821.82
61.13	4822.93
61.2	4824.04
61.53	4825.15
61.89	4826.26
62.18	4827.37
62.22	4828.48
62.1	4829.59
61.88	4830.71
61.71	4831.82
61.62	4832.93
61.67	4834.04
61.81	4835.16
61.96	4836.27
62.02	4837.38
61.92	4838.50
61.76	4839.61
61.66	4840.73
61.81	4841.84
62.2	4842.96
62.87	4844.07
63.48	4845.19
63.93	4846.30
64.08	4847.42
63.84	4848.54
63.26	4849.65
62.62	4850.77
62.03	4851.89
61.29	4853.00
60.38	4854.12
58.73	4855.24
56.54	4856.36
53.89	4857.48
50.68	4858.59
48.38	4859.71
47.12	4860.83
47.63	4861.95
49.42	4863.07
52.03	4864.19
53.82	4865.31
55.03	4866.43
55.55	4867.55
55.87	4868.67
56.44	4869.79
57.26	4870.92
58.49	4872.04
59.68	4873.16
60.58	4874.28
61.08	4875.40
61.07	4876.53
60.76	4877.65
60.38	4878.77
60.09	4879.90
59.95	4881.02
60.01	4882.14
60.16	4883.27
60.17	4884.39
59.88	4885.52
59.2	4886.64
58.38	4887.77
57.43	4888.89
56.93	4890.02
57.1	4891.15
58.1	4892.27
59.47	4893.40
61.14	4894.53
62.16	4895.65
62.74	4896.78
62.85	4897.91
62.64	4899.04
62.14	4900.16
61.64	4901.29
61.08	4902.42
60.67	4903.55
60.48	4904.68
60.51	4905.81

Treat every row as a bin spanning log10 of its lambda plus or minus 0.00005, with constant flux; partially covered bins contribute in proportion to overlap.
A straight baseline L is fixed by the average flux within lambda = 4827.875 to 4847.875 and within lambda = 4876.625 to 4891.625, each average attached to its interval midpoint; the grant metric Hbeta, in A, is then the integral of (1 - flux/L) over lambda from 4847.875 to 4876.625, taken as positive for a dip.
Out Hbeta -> 1.9 A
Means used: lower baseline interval 62.2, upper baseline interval 59.3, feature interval 56.6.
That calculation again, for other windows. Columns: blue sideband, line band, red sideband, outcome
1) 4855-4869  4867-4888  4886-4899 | -1.15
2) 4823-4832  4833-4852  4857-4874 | -1.29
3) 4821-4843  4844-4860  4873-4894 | 0.28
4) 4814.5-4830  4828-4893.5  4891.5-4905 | 2.94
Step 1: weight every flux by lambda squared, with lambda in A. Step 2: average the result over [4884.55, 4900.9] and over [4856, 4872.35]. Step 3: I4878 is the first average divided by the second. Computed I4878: 1.1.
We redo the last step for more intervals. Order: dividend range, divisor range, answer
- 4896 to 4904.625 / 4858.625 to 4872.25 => 1.19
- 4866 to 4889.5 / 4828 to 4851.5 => 0.96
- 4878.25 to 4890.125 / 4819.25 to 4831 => 0.98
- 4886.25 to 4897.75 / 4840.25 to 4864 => 1.04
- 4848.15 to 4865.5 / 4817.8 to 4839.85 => 0.91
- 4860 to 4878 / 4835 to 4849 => 0.90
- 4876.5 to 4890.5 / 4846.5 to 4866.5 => 1.07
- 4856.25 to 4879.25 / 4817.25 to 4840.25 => 0.91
